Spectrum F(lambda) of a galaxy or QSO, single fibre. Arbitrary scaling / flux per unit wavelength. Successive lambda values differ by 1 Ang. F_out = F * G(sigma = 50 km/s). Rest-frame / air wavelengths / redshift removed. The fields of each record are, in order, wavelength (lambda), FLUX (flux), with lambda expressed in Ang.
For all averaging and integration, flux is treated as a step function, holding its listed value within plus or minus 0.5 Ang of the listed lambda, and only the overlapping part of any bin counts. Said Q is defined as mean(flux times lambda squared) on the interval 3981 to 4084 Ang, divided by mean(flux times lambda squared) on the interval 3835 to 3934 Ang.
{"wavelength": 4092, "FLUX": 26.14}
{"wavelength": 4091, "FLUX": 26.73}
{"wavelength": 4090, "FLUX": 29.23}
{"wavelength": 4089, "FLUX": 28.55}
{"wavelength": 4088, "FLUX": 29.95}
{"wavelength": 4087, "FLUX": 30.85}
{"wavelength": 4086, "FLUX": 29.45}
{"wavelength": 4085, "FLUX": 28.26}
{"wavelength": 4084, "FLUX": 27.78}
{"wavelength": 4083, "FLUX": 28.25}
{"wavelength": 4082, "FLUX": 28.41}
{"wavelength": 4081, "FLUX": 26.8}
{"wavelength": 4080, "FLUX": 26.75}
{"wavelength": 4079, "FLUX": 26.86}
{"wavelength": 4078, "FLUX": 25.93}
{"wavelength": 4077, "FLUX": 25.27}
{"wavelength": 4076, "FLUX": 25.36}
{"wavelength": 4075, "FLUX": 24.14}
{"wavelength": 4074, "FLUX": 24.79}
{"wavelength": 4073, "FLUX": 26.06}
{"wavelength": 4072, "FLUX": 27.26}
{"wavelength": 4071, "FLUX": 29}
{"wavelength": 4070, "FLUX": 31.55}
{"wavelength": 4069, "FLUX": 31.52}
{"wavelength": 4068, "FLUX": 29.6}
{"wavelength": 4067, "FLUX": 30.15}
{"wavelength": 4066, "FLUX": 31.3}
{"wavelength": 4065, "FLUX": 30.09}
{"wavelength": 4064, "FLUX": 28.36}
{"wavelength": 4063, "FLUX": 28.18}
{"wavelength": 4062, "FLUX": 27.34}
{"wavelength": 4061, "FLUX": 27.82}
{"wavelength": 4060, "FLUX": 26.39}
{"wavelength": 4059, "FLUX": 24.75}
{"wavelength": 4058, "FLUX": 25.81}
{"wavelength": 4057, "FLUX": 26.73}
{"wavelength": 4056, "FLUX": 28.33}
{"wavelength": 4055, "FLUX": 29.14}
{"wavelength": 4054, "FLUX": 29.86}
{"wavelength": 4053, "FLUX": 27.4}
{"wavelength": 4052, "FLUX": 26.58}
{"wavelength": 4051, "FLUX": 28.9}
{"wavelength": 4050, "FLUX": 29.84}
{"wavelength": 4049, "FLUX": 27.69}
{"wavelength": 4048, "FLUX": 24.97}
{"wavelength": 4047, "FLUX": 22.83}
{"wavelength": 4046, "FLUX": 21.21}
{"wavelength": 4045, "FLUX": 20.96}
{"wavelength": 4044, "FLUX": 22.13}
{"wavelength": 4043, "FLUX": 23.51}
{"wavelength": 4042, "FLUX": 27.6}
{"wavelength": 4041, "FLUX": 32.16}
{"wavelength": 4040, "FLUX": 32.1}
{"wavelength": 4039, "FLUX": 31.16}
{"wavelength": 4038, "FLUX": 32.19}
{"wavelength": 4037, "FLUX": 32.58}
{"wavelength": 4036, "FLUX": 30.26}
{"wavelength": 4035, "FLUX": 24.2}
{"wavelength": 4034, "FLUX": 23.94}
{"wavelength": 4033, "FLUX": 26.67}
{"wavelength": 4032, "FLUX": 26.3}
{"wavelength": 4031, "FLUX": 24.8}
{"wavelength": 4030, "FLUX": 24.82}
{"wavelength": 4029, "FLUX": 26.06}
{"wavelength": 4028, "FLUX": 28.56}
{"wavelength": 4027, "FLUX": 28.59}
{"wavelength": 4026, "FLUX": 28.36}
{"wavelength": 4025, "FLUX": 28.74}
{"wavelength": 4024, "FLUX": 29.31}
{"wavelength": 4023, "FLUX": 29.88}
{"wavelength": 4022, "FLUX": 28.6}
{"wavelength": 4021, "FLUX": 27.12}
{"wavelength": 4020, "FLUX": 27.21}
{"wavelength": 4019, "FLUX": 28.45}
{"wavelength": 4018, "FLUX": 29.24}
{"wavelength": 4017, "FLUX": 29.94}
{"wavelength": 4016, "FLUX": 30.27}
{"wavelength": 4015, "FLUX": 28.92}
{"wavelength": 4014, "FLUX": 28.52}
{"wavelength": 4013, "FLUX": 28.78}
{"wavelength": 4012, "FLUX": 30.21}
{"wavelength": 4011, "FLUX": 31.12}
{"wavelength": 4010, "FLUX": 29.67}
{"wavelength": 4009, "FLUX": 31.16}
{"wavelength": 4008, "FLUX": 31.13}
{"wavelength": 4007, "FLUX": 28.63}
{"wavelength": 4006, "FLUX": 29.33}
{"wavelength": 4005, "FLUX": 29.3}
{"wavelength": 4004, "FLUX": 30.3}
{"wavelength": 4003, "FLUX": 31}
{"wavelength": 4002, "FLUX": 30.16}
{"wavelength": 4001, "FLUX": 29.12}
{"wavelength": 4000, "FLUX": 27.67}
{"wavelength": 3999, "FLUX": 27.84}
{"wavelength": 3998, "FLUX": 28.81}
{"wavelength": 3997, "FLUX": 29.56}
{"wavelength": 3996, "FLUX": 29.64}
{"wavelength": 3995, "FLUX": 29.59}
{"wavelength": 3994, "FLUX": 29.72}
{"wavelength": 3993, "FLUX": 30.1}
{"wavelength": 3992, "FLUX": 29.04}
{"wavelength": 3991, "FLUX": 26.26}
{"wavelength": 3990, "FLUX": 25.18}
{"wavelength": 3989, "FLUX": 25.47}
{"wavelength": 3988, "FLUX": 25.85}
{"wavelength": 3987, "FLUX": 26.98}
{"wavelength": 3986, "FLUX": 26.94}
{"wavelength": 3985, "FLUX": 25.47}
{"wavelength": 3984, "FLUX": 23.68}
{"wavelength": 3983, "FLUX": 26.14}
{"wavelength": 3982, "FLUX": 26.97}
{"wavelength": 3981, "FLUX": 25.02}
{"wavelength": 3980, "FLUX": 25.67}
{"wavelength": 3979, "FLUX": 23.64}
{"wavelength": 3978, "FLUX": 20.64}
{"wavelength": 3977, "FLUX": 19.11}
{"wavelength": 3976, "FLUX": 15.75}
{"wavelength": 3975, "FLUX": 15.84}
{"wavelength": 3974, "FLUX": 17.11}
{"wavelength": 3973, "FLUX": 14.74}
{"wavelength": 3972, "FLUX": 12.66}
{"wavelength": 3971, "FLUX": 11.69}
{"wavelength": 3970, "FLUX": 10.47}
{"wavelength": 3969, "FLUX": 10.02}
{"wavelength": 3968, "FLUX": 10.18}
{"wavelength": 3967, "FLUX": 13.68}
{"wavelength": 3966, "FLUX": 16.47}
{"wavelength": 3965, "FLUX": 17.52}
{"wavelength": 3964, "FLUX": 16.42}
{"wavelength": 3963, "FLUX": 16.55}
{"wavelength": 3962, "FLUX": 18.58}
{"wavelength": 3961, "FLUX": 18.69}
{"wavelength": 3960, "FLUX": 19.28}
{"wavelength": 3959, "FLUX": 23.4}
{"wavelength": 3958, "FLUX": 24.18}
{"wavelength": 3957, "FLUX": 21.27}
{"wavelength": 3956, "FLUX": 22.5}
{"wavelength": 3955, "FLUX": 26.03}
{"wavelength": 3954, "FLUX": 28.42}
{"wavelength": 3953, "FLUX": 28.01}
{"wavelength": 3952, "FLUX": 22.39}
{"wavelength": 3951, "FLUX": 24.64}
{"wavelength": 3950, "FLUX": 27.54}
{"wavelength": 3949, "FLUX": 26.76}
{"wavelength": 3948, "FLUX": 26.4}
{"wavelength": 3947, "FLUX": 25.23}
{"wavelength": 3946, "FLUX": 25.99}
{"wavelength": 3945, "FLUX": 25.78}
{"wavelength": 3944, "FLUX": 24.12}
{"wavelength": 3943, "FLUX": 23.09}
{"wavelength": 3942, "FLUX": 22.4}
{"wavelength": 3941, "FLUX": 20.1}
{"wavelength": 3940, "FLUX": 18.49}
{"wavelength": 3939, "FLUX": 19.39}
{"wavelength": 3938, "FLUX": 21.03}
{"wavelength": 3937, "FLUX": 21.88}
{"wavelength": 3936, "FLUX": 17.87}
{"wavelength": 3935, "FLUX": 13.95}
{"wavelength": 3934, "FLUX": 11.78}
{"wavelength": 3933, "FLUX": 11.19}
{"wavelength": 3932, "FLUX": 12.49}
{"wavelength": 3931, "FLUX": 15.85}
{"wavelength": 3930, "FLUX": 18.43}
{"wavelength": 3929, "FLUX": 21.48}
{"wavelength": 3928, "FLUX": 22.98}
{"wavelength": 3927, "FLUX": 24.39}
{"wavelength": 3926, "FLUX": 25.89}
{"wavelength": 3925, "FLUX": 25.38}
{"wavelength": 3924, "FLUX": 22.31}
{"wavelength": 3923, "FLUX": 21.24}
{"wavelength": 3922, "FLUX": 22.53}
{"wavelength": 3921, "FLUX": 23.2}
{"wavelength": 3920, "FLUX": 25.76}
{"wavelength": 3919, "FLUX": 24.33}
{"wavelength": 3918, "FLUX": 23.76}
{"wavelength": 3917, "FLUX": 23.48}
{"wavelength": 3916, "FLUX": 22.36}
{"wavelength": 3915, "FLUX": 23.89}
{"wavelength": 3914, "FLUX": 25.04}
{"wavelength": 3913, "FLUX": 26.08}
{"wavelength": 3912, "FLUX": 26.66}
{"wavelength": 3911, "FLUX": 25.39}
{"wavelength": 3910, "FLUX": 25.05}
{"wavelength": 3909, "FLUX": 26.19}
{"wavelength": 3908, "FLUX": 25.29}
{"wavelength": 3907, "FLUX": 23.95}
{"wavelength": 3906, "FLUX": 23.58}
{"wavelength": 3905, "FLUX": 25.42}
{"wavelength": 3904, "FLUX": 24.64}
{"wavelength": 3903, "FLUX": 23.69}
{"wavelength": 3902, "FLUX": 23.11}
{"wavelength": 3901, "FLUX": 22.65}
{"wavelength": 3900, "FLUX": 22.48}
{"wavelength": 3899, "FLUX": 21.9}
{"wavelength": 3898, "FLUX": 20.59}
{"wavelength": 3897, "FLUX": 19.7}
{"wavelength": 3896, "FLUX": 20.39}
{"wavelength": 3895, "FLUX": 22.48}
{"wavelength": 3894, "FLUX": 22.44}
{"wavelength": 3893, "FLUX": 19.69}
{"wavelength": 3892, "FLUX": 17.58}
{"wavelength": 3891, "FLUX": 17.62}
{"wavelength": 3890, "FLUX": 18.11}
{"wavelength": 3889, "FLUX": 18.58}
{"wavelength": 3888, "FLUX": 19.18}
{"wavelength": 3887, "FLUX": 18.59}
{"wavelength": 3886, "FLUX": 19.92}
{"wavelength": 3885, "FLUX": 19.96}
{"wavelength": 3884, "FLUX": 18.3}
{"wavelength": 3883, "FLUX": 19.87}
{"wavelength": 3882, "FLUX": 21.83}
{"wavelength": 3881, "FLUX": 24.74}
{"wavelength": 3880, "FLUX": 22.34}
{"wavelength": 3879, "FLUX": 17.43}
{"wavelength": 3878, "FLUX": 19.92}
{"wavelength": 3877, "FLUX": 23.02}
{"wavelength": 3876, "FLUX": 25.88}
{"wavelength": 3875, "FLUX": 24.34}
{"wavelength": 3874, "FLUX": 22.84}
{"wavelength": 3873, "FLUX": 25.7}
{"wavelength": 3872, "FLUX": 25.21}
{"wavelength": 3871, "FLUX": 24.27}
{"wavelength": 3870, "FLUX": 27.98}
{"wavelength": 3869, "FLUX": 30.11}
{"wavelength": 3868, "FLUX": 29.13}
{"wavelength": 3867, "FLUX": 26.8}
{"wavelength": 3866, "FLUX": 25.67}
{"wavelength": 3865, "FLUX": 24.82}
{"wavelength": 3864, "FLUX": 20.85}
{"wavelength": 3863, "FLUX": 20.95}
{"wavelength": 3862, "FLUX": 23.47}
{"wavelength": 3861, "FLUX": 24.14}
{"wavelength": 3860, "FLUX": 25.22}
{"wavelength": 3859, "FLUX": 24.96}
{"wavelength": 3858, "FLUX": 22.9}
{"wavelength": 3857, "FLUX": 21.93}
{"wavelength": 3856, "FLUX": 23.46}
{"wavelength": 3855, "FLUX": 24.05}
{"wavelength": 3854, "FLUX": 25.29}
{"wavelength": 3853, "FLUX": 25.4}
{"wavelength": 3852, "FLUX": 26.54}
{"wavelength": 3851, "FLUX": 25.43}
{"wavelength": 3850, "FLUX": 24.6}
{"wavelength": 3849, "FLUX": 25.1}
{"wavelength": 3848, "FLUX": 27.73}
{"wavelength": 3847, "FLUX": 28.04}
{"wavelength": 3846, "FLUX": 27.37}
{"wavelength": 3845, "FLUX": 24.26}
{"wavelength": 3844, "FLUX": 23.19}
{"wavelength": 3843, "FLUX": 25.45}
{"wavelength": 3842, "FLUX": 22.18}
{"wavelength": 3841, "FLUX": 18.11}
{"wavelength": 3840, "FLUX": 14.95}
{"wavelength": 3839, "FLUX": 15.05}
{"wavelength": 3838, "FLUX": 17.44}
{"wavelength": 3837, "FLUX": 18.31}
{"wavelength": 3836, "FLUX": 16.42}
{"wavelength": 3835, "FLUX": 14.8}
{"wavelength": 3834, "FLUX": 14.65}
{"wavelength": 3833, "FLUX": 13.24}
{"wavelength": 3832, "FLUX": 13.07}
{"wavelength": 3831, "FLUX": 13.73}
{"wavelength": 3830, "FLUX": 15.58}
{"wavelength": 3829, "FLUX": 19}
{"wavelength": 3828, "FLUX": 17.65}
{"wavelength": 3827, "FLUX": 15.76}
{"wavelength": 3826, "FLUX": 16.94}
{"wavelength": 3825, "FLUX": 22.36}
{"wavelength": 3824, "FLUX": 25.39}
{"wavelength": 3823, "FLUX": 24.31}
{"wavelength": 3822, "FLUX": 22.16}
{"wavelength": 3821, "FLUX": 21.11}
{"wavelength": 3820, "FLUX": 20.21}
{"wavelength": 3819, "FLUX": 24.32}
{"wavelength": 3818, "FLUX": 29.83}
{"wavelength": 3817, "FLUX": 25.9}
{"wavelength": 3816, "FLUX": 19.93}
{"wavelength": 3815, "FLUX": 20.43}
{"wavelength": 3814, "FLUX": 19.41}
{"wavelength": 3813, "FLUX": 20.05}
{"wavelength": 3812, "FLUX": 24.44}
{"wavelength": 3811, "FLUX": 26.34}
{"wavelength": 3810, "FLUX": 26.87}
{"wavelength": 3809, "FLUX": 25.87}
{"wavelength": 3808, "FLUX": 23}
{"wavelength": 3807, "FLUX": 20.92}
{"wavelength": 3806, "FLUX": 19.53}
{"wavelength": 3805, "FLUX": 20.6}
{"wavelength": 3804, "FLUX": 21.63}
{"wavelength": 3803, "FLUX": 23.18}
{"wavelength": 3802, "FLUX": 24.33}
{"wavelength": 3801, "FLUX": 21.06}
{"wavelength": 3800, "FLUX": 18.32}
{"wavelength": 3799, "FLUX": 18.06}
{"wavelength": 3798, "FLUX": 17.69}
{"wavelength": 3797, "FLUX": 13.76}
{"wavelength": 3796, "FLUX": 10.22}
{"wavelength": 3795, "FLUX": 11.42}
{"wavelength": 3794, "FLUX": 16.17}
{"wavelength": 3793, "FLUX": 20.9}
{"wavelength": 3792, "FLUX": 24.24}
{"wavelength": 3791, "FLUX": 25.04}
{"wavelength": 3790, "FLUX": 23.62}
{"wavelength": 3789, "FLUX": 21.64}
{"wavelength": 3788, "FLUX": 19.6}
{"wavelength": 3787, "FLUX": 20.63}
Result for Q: 1.3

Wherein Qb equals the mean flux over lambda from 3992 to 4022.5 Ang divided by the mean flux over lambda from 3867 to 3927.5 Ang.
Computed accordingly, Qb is 1.28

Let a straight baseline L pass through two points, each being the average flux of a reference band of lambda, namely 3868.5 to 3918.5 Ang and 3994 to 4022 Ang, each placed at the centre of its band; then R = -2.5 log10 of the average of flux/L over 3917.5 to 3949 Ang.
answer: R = 0.17 mag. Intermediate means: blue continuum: 22.7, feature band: 21.3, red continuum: 29.4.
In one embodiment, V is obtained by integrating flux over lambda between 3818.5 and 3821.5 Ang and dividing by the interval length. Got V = 21.9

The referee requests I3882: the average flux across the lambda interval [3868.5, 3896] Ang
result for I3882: 21.8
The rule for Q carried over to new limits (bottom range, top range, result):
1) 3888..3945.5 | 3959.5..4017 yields 1.15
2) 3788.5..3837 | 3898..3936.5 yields 1.17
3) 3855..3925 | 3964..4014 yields 1.11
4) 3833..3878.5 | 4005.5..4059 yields 1.32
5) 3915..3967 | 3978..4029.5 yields 1.35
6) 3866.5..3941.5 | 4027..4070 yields 1.35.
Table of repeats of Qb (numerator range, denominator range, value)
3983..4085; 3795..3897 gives 1.29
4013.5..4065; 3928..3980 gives 1.41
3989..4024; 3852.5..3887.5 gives 1.24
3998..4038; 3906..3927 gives 1.18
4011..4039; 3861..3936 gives 1.27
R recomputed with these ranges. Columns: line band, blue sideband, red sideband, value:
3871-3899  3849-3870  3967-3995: 0.150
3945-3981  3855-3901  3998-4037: 0.284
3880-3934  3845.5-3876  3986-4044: 0.197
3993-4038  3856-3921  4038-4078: -0.098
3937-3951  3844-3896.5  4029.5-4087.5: 0.060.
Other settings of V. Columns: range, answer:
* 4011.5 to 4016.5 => 29.3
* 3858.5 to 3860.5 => 25.1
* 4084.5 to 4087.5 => 29.5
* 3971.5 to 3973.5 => 13.7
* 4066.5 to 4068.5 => 29.9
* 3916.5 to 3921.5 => 24.1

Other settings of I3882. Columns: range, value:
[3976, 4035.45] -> 27.6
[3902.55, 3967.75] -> 22.1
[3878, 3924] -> 22.2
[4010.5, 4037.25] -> 28.2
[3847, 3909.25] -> 23.1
